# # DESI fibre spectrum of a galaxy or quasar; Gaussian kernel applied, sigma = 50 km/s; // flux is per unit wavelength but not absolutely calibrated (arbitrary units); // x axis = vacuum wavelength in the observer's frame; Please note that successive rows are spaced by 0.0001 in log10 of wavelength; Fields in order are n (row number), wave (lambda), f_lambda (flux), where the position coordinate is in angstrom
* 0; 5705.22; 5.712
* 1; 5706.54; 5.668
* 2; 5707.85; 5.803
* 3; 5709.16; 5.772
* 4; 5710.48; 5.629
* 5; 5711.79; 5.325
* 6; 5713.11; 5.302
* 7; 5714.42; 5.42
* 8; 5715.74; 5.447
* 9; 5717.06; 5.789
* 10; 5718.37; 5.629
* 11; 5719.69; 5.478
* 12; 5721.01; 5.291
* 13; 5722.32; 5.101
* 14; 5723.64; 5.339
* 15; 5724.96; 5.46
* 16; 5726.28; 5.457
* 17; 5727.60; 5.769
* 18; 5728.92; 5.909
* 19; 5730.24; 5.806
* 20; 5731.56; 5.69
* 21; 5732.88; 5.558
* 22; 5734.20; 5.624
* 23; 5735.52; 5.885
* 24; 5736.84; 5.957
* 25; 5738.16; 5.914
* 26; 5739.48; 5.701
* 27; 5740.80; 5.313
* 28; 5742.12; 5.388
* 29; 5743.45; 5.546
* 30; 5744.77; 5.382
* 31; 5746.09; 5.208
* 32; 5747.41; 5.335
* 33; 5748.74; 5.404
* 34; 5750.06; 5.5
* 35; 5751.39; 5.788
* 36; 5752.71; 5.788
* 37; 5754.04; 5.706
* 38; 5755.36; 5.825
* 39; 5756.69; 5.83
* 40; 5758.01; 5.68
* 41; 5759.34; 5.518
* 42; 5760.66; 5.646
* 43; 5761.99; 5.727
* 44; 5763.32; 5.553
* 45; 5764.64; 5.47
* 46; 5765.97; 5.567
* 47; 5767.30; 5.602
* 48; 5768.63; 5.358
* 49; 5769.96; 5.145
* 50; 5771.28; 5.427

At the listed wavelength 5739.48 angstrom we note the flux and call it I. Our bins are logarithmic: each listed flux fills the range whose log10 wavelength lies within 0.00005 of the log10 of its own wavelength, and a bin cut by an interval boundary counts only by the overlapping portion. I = 5.701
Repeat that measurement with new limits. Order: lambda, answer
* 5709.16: 5.772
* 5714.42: 5.42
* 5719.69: 5.478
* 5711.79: 5.325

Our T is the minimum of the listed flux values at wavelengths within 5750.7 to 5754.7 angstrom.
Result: 5.706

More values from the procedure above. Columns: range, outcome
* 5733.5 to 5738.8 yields 5.624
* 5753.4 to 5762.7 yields 5.518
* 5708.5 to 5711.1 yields 5.629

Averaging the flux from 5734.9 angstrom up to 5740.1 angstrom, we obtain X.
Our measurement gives 5.87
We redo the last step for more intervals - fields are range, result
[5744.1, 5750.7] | 5.37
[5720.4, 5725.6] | 5.3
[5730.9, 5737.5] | 5.74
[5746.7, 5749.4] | 5.36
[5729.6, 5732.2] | 5.75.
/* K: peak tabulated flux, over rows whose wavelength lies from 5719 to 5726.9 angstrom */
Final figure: 5.478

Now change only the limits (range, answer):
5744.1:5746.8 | 5.382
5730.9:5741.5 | 5.957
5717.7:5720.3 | 5.629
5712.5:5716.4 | 5.447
